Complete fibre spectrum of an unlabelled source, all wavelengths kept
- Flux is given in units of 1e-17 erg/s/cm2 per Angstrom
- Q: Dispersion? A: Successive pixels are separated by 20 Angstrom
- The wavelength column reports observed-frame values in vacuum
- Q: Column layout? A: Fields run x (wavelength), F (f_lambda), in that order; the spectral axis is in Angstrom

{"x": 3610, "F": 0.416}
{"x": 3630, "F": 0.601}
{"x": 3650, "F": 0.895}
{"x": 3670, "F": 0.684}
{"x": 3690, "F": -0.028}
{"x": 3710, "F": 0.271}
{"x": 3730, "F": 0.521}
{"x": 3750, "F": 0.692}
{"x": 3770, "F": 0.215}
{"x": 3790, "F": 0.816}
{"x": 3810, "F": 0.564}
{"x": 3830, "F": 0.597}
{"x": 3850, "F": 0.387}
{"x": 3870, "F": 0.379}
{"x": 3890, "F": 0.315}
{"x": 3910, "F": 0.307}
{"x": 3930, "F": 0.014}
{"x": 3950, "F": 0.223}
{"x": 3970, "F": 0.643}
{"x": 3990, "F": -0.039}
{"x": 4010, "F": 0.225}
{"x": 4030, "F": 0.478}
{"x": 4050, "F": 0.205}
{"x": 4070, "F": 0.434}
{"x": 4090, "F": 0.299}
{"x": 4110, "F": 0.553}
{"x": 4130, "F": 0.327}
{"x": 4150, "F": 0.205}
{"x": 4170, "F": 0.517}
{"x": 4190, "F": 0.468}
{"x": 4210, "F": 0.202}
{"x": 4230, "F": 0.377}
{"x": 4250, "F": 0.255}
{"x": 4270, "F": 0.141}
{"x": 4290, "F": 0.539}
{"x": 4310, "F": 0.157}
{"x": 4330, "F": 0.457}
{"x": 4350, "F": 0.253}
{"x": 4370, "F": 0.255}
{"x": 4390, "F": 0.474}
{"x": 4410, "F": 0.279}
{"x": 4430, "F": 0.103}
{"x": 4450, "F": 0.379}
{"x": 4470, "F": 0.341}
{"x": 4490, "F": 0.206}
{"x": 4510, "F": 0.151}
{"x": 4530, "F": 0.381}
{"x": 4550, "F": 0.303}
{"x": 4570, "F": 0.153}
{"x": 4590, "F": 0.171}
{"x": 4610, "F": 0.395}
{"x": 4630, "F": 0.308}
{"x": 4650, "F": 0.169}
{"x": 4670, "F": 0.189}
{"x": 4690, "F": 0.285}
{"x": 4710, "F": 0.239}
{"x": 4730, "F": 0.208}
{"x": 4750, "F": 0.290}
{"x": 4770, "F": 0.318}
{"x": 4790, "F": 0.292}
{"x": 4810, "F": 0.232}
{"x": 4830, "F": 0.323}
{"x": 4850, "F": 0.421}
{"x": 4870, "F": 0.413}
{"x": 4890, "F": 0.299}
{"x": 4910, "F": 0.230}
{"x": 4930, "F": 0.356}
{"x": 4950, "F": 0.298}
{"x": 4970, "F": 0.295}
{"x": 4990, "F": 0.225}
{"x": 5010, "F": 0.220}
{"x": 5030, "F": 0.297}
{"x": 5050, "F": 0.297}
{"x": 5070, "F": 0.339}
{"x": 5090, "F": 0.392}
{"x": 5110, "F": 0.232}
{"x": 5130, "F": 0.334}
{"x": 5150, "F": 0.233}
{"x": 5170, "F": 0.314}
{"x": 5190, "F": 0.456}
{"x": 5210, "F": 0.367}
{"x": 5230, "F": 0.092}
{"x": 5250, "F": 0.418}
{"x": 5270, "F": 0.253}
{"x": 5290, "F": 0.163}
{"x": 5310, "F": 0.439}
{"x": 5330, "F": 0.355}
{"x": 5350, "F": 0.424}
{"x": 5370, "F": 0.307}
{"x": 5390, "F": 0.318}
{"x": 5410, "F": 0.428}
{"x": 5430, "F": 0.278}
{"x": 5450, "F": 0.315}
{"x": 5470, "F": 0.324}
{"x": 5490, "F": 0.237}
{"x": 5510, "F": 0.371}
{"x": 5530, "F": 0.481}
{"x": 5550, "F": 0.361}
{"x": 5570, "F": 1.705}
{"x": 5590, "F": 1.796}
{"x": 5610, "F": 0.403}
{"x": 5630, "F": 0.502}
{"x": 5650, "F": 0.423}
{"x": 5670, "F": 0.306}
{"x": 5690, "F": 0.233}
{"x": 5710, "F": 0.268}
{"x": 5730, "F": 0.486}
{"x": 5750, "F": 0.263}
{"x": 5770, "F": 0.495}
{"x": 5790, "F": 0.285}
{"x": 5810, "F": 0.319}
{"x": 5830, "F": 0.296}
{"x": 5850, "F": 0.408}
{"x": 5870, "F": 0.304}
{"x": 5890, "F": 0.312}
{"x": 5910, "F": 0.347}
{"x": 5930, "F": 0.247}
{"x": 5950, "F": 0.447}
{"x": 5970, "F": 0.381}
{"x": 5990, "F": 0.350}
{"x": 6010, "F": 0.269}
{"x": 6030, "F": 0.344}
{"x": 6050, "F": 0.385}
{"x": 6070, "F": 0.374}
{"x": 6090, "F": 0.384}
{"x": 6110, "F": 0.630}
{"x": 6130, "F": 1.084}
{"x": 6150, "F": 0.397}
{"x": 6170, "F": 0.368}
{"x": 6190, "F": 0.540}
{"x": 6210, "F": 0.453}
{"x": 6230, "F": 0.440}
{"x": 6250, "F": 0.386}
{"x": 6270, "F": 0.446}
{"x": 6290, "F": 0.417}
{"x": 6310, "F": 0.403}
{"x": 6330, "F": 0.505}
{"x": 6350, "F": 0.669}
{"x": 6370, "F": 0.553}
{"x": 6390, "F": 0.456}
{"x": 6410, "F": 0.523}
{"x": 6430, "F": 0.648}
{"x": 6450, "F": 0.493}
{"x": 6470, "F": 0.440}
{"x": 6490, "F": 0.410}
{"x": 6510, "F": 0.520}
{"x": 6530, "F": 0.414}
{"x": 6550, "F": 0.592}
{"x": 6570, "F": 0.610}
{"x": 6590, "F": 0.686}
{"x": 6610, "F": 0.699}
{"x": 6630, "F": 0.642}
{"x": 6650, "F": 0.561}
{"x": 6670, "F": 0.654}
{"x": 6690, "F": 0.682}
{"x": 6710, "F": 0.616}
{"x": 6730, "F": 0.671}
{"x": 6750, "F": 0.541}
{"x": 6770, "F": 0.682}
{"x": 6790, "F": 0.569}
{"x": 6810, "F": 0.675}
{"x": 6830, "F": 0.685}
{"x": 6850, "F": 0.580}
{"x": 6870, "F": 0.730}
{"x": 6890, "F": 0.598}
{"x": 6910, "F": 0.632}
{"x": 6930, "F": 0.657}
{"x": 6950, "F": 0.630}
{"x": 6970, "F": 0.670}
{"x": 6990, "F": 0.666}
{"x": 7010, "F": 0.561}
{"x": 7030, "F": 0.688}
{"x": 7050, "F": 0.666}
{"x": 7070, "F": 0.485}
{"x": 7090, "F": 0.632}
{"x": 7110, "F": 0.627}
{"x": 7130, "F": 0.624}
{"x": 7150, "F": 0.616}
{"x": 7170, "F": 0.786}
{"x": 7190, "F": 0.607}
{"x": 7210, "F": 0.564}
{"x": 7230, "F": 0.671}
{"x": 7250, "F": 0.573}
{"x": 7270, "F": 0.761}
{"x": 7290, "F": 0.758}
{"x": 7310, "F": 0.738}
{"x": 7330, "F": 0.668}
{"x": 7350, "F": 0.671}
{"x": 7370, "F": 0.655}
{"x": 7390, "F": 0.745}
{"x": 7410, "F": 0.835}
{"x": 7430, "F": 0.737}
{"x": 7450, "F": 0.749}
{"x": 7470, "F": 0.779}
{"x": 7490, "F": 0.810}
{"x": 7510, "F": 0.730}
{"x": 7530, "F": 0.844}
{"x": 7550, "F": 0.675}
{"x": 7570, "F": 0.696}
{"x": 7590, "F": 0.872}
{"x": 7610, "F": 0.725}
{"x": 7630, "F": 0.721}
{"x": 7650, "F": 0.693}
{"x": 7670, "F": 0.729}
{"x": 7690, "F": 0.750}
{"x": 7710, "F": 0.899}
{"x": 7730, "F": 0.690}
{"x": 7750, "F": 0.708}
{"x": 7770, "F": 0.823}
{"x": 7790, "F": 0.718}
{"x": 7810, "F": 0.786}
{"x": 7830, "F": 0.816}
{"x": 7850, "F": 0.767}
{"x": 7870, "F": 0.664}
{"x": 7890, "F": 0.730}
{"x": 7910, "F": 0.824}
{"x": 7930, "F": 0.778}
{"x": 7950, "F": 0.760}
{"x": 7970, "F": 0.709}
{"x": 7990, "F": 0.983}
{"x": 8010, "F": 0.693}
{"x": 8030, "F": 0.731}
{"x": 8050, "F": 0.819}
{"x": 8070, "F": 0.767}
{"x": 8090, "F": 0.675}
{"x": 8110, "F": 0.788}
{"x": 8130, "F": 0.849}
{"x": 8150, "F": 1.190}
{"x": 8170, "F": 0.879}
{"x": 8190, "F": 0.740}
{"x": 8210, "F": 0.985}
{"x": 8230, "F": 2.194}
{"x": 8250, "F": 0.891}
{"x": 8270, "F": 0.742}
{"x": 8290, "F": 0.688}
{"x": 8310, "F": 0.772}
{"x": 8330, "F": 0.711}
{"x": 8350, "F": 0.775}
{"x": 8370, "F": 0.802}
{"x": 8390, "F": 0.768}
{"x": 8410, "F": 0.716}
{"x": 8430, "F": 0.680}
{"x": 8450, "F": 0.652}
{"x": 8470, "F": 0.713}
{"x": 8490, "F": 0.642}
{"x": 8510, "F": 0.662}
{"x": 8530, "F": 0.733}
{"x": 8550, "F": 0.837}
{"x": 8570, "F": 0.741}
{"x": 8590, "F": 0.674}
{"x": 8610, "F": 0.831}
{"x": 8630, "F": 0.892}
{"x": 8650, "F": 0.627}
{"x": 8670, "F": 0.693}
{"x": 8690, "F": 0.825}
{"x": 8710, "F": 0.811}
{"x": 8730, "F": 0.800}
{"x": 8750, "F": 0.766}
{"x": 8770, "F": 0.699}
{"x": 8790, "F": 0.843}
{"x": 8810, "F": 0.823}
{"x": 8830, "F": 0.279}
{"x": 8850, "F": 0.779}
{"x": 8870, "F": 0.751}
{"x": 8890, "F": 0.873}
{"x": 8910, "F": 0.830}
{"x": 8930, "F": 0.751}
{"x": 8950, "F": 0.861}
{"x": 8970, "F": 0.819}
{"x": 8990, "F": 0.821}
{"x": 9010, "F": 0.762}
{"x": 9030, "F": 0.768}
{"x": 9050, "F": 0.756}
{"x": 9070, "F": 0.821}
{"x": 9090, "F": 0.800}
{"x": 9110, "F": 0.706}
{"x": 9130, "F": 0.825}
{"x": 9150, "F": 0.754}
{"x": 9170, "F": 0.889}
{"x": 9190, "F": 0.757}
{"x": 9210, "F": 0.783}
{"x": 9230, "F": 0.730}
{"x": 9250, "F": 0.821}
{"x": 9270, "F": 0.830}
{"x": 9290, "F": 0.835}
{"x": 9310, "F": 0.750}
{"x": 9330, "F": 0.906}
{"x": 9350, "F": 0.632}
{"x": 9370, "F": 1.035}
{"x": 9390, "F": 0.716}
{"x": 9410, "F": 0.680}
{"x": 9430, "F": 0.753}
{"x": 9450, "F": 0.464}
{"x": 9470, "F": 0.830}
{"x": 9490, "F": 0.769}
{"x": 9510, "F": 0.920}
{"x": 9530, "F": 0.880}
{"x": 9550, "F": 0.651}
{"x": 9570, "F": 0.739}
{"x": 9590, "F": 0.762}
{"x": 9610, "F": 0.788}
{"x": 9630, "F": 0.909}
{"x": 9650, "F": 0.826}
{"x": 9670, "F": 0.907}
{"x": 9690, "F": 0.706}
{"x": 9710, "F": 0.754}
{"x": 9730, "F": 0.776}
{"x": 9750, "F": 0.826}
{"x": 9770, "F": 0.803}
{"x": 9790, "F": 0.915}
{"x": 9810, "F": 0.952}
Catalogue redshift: 0.643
